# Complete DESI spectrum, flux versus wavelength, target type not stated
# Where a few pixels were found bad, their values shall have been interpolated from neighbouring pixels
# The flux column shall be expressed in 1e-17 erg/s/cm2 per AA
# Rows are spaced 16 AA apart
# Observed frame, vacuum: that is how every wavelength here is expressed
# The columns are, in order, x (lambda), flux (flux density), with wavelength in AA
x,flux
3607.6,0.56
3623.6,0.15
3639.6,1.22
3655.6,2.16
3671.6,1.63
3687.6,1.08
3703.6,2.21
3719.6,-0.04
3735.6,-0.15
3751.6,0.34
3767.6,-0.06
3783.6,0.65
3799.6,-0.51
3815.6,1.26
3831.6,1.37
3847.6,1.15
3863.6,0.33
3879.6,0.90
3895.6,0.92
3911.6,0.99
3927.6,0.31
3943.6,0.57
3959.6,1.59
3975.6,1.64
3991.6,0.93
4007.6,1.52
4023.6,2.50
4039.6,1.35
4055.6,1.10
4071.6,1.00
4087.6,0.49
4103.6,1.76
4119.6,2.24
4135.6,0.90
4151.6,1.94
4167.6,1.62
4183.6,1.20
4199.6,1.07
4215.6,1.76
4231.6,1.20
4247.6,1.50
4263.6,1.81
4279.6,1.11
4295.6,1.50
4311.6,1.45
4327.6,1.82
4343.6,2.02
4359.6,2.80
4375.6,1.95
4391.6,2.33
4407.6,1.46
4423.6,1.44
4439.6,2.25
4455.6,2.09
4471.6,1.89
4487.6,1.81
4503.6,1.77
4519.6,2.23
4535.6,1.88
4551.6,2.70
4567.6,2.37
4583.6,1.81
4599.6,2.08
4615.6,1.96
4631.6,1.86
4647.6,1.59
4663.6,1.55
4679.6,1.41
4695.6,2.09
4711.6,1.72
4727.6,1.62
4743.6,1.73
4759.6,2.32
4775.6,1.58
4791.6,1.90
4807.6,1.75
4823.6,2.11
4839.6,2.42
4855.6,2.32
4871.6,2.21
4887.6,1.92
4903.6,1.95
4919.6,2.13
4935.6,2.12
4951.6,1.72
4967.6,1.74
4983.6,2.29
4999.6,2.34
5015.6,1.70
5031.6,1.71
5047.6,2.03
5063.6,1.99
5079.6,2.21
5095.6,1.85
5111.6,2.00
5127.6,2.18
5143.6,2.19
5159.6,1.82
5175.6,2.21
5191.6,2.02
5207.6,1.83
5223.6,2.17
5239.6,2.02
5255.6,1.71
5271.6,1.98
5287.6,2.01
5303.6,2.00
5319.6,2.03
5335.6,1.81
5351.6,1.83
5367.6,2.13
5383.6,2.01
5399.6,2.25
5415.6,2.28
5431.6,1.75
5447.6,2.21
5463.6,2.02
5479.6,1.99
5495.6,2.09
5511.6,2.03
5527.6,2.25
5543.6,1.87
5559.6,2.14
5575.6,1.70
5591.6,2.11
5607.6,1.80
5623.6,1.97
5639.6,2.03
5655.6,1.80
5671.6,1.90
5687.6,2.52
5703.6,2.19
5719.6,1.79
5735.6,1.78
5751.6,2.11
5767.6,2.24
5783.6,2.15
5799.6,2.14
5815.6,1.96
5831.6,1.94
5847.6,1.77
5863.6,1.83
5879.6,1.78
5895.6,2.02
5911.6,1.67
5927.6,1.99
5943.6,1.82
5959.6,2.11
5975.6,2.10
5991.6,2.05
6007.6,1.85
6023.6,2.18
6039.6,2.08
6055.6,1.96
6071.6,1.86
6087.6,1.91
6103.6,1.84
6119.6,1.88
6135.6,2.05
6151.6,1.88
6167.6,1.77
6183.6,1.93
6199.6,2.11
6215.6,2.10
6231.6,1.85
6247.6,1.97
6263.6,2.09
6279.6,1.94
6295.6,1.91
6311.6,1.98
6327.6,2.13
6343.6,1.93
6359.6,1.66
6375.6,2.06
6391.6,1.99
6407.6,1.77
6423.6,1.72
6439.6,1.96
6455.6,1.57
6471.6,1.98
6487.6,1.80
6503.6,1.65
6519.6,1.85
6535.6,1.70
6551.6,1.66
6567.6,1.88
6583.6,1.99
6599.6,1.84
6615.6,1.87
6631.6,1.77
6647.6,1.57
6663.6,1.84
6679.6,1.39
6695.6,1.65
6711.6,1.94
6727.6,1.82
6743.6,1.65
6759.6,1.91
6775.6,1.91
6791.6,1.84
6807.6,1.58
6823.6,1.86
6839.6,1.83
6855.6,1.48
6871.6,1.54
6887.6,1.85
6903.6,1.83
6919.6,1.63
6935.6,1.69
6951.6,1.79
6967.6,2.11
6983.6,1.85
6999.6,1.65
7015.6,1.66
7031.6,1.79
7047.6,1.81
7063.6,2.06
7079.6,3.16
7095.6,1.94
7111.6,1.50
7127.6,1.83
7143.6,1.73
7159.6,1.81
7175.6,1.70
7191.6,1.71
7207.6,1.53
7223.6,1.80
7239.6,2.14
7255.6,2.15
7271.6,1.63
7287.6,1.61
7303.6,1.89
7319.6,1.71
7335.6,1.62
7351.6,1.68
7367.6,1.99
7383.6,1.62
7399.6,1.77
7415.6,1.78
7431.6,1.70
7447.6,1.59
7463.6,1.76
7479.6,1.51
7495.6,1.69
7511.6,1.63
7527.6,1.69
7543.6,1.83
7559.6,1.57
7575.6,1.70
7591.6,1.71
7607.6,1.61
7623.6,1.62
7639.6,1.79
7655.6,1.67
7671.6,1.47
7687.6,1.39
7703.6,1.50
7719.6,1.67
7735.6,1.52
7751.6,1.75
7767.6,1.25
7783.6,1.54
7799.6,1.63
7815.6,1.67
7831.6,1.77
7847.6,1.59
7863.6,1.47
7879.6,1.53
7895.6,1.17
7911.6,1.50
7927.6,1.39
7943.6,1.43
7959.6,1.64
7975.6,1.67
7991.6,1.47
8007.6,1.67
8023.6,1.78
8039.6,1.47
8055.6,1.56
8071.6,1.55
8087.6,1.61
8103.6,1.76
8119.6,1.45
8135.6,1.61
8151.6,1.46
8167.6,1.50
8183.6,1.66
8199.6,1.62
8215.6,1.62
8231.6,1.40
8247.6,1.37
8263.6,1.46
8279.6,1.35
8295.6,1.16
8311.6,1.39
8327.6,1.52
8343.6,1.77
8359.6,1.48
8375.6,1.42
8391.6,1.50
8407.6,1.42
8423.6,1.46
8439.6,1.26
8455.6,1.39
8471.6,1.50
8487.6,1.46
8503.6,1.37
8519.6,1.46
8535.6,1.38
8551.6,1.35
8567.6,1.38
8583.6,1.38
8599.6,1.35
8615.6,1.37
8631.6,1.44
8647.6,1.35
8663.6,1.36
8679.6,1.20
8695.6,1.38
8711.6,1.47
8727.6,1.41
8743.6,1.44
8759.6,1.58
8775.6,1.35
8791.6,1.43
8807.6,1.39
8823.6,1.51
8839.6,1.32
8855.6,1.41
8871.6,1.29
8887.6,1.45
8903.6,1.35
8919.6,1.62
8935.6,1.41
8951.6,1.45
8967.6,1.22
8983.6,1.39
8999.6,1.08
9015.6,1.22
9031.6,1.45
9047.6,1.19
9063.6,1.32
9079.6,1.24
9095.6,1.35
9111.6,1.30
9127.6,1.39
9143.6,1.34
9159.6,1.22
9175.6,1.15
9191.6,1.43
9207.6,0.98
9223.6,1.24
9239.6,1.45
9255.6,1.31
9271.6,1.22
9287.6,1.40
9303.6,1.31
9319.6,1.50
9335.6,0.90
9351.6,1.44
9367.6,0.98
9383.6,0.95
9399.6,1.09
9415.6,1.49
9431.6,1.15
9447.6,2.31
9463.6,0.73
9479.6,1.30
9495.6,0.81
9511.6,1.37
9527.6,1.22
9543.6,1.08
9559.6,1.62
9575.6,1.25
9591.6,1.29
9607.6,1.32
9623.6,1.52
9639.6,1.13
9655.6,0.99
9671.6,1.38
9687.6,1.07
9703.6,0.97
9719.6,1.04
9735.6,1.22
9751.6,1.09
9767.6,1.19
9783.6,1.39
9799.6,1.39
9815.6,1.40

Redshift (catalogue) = 0.08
